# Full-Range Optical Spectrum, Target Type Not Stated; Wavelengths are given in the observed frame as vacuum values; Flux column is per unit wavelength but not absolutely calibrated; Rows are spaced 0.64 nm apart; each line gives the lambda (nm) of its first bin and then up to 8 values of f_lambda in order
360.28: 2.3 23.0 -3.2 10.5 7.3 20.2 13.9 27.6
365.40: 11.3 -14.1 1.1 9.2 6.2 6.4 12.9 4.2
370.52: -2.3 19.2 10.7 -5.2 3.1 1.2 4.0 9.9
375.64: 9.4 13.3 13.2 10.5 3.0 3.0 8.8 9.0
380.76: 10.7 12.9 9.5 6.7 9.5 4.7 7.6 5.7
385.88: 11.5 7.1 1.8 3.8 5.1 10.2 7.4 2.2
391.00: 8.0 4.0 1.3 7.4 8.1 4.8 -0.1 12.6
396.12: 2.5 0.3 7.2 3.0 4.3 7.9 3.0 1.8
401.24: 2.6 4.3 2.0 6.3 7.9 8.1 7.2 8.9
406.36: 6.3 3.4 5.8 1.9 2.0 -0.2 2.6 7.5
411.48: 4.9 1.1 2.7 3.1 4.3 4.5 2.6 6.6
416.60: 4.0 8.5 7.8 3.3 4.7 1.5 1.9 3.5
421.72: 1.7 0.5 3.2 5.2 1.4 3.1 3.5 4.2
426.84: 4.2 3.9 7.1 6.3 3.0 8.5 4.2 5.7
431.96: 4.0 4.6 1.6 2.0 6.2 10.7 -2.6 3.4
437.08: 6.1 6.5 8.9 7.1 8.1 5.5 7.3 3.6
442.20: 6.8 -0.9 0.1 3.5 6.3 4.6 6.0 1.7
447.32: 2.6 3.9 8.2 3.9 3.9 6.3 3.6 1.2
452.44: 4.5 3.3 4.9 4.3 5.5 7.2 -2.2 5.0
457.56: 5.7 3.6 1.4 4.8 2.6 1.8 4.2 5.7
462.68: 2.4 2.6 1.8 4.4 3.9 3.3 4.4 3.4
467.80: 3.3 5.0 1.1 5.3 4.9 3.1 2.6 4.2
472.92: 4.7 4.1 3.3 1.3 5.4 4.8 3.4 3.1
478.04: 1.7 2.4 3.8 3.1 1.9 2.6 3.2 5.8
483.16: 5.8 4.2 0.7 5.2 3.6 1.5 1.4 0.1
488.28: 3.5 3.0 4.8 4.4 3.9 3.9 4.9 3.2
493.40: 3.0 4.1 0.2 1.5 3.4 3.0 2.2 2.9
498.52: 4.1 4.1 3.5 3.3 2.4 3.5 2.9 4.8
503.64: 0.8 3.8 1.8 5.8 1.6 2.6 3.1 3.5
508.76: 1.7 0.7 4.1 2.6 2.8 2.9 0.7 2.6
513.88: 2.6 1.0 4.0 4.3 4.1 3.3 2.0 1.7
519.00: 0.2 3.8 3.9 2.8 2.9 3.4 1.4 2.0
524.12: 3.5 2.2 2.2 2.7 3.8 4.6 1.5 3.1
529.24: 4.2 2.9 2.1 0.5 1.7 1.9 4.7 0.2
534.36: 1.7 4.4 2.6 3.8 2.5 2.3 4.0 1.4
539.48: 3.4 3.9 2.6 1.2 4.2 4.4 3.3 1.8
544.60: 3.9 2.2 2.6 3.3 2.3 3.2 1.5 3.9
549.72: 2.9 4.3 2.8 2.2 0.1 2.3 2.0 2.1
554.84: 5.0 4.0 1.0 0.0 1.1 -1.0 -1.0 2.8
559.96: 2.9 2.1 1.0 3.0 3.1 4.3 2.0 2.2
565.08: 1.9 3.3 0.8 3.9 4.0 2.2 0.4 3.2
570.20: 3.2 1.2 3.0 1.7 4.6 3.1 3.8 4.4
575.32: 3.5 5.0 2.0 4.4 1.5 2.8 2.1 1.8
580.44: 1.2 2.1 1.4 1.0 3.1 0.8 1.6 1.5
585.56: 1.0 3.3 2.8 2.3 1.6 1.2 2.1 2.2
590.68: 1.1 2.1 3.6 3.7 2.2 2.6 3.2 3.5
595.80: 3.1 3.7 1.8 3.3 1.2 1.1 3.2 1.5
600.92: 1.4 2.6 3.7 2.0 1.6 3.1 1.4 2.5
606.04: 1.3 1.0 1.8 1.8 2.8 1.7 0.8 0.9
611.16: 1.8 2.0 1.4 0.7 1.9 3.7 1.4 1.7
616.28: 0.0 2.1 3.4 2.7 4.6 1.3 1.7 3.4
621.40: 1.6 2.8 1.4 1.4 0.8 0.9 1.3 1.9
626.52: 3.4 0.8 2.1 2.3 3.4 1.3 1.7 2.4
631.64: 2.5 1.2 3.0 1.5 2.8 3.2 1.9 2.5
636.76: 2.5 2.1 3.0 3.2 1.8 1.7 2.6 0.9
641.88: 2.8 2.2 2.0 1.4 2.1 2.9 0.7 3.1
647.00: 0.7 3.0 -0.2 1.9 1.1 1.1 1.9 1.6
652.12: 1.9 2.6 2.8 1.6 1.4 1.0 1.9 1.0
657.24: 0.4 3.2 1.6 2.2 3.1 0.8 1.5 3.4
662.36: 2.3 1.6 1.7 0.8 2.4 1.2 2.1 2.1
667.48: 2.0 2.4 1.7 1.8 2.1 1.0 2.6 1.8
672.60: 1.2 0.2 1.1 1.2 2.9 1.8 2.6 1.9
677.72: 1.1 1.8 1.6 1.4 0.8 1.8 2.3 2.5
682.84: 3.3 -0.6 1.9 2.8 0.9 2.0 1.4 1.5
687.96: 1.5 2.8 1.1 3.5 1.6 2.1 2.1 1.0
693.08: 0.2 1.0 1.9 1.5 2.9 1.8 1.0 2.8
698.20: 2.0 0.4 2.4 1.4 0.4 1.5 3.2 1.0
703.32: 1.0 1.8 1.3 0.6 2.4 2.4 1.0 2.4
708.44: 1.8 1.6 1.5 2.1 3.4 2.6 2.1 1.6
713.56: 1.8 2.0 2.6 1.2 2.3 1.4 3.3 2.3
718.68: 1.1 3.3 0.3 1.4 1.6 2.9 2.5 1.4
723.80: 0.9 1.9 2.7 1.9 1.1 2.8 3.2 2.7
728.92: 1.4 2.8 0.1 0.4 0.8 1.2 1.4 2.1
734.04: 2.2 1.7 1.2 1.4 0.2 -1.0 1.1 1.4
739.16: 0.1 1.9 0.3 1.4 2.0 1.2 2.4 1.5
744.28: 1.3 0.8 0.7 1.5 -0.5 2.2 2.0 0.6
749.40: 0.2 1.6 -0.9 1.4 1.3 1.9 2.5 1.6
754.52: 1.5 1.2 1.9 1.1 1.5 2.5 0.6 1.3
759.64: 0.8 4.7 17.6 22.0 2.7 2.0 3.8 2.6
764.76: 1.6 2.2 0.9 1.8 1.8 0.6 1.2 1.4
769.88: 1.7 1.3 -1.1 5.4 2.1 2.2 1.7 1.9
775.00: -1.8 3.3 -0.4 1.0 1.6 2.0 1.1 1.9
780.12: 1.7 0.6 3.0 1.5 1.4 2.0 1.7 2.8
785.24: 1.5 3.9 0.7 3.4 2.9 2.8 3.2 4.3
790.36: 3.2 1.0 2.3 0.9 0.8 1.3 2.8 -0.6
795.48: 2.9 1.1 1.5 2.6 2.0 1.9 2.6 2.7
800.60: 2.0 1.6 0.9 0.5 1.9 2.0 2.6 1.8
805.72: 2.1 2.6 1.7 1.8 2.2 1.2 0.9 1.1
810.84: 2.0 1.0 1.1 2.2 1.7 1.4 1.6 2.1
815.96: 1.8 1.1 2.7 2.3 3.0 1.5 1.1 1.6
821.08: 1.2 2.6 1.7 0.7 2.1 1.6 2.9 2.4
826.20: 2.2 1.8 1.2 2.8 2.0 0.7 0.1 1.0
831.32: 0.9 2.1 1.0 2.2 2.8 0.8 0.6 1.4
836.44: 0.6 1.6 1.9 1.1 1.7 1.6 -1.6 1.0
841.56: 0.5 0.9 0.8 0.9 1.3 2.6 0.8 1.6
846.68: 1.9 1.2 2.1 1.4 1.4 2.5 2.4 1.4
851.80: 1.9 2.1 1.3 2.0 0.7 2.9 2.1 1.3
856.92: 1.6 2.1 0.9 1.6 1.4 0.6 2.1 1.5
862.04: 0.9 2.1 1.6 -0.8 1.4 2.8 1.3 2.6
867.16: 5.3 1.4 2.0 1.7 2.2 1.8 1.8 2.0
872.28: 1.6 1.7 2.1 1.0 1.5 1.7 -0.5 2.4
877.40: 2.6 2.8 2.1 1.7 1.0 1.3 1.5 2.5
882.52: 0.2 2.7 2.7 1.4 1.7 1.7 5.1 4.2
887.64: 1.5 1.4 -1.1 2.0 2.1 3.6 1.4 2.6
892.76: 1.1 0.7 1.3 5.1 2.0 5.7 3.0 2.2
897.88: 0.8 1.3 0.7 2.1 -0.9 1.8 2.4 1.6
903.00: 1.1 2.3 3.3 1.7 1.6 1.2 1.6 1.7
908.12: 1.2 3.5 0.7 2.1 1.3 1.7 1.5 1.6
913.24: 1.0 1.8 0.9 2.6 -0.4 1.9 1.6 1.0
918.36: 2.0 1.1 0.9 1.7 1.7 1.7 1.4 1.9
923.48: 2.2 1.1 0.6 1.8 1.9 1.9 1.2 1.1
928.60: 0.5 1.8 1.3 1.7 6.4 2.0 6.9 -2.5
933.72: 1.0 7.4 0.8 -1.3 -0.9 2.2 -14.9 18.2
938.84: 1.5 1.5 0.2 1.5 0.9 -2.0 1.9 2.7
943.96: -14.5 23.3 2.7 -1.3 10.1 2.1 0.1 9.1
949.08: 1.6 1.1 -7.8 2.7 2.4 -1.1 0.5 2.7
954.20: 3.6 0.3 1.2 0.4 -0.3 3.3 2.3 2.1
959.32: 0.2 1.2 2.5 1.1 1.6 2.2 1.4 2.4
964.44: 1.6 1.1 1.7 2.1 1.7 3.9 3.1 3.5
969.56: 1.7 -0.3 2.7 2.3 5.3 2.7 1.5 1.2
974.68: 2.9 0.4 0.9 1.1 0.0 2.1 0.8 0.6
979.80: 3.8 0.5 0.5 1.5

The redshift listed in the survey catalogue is 1.042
